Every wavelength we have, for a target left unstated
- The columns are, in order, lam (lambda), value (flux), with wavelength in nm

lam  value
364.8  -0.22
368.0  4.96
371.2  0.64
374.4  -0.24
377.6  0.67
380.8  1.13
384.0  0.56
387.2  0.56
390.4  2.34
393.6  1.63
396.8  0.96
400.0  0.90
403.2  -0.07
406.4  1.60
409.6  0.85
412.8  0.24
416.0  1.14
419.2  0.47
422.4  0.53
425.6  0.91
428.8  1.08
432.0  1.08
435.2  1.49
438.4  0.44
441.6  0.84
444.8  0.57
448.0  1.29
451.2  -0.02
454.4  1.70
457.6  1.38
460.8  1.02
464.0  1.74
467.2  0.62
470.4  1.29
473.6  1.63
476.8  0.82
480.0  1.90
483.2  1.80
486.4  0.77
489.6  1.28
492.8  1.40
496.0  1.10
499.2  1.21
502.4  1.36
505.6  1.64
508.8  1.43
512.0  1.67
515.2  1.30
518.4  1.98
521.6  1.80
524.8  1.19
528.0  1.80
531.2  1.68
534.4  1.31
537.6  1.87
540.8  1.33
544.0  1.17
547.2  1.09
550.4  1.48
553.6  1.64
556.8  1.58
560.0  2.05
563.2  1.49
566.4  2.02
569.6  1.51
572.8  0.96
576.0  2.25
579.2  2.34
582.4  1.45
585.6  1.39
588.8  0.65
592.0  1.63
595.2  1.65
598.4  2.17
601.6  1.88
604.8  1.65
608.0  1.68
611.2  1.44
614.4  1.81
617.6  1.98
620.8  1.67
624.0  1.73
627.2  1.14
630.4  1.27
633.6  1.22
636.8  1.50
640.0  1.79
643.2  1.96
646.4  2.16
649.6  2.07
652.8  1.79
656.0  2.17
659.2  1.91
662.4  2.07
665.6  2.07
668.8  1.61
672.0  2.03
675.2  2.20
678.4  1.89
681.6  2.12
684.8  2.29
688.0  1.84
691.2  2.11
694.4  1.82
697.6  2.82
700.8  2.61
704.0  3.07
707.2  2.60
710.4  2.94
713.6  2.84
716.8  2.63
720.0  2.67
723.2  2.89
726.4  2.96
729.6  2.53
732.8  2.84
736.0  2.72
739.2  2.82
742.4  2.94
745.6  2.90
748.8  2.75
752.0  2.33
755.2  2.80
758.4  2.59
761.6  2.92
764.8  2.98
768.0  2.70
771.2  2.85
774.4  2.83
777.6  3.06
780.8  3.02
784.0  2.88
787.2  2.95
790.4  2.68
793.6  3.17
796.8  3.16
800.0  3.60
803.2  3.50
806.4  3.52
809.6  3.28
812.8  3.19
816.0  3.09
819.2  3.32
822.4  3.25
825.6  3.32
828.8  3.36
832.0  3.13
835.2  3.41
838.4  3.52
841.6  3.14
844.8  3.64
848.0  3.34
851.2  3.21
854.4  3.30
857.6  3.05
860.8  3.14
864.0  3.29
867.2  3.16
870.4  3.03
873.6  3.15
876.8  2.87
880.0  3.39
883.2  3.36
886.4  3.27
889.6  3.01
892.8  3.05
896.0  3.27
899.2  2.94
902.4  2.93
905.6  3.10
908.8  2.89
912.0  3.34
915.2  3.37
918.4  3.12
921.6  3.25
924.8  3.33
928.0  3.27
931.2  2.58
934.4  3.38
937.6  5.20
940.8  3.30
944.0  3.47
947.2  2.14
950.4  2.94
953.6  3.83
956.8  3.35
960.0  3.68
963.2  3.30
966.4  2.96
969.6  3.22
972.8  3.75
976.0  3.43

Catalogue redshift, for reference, 0.75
